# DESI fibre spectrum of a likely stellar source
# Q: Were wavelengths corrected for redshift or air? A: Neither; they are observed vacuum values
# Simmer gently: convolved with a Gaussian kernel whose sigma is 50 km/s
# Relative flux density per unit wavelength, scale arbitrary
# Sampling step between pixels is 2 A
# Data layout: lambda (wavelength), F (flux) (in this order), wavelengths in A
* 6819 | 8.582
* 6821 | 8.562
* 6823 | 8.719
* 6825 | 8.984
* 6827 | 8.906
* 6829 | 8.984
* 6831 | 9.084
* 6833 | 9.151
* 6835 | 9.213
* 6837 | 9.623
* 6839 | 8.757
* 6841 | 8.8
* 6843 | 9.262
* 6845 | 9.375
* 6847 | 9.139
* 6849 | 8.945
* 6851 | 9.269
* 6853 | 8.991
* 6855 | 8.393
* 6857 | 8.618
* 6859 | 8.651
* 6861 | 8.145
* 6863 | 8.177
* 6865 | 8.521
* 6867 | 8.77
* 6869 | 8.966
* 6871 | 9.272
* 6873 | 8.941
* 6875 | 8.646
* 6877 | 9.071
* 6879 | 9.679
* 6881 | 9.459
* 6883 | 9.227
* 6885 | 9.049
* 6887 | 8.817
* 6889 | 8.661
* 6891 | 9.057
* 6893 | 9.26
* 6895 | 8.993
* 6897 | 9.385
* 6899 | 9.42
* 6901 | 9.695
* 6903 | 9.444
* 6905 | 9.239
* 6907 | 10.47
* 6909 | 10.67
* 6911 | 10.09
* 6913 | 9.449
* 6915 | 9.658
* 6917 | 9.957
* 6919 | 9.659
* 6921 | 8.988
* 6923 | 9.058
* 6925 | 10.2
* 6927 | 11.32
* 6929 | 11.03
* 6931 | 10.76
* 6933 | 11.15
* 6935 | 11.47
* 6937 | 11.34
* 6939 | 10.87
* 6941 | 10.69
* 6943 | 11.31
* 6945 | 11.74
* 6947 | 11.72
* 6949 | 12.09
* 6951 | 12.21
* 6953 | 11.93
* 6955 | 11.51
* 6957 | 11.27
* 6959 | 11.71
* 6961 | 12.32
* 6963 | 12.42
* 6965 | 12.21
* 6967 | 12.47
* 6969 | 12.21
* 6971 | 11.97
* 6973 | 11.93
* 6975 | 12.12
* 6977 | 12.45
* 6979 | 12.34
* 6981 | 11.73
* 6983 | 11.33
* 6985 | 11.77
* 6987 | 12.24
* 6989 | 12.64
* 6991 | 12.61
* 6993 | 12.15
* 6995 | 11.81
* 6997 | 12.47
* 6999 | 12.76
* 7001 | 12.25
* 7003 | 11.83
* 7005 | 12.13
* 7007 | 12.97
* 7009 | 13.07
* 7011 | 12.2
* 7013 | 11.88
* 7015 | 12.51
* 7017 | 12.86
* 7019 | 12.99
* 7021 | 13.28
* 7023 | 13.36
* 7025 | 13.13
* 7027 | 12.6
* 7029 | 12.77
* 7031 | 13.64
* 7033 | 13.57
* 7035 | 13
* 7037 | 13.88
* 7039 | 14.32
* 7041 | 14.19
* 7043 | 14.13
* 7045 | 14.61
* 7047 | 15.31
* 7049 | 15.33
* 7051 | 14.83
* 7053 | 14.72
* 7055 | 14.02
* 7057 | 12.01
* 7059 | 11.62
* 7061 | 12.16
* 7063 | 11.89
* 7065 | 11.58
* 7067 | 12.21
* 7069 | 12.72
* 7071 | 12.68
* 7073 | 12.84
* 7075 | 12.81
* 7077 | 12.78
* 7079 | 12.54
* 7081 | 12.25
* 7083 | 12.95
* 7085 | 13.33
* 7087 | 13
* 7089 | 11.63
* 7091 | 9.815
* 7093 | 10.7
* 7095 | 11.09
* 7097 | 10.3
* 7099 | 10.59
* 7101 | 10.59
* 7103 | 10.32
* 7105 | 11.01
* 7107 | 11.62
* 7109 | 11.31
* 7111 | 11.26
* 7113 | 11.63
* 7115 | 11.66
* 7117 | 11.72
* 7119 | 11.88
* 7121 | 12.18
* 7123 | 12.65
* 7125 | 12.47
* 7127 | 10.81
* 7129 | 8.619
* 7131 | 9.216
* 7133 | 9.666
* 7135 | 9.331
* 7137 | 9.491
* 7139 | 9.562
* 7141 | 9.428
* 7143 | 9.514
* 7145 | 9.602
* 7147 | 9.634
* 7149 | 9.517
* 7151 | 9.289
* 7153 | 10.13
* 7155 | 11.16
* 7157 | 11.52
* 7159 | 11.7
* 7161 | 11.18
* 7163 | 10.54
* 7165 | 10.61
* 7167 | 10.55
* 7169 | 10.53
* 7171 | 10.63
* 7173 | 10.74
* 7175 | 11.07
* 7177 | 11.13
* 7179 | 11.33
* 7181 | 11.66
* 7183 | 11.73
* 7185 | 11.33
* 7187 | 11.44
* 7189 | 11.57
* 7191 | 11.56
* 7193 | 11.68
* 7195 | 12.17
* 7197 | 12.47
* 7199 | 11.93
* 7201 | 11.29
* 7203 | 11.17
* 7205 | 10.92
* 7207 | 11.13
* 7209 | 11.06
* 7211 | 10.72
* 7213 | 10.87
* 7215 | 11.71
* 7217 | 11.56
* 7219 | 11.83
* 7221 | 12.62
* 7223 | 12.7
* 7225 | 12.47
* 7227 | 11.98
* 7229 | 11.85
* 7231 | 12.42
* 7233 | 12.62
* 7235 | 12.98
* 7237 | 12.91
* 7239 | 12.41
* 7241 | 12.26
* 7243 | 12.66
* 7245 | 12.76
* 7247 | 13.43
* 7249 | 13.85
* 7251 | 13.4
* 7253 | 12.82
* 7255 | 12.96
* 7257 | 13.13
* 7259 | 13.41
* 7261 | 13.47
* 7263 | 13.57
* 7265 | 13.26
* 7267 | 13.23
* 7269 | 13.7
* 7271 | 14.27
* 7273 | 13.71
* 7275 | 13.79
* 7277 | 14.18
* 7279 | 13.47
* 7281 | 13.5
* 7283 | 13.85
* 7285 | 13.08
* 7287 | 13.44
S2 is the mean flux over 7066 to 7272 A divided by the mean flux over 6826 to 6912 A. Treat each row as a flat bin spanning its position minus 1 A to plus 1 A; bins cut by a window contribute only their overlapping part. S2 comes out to 1.27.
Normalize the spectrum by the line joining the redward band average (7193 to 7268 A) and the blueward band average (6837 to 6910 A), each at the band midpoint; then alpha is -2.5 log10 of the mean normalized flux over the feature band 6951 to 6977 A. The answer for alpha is -0.21 mag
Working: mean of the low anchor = 9.1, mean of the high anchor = 12.4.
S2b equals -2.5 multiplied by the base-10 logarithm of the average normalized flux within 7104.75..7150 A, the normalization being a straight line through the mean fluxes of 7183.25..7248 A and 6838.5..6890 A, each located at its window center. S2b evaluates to 0.06 mag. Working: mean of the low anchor 8.91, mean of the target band 10.6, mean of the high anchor 11.9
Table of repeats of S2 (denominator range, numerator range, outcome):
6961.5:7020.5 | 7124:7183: 0.84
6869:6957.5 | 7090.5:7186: 1.06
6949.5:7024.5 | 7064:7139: 0.93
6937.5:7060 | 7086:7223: 0.87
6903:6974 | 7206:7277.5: 1.15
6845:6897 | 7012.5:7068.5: 1.49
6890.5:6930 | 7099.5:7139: 1.11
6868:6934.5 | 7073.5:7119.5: 1.21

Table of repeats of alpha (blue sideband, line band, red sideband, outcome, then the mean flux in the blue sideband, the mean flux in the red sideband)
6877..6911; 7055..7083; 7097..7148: -0.20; 9.42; 10.6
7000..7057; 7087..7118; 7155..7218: 0.12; 13.4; 11.3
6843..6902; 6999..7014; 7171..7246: -0.22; 8.99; 11.8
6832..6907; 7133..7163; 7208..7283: 0.18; 9.05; 12.8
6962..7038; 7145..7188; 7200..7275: 0.16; 12.5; 12.5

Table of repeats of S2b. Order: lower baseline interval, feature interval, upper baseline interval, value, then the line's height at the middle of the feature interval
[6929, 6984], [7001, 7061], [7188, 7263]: -0.12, 11.9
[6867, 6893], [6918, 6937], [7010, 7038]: -0.01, 10.4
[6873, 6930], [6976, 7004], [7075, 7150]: -0.20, 10.2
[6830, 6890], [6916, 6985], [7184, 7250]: -0.17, 9.73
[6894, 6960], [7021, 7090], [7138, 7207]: -0.22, 10.7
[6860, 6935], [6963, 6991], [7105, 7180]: -0.22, 9.88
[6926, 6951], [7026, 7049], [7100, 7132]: -0.23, 11.2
